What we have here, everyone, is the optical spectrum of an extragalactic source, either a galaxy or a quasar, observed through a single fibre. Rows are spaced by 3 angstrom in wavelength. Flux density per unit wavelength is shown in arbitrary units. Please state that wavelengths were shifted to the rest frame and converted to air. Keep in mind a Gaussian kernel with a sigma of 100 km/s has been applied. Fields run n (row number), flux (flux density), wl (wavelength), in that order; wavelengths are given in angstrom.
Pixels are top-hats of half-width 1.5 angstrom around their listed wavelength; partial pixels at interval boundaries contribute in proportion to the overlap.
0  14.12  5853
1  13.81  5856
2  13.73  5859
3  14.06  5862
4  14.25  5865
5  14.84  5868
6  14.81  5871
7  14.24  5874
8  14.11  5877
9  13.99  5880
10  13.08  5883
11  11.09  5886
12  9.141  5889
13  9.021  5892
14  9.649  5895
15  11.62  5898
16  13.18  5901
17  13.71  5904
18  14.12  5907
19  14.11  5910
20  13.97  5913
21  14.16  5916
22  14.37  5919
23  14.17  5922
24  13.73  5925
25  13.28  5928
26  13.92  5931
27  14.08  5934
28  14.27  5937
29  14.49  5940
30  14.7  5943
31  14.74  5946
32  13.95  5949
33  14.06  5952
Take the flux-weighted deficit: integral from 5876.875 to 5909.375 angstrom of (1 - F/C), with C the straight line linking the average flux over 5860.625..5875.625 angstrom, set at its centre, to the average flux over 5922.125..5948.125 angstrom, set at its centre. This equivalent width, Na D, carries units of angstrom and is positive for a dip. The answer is 5.2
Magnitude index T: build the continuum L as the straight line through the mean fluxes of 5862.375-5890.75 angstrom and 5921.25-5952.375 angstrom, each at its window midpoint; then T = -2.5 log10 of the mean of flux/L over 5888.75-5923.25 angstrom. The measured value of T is 0.08 mag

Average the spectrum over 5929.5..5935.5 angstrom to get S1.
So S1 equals 14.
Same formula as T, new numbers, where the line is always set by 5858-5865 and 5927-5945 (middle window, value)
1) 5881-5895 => 0.305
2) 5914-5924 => -0.006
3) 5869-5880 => -0.026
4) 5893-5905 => 0.187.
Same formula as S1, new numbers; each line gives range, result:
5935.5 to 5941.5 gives 14.4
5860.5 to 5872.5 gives 14.5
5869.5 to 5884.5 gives 14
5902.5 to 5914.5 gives 14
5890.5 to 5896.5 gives 9.33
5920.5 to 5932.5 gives 13.8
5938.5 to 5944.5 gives 14.6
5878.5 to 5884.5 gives 13.5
